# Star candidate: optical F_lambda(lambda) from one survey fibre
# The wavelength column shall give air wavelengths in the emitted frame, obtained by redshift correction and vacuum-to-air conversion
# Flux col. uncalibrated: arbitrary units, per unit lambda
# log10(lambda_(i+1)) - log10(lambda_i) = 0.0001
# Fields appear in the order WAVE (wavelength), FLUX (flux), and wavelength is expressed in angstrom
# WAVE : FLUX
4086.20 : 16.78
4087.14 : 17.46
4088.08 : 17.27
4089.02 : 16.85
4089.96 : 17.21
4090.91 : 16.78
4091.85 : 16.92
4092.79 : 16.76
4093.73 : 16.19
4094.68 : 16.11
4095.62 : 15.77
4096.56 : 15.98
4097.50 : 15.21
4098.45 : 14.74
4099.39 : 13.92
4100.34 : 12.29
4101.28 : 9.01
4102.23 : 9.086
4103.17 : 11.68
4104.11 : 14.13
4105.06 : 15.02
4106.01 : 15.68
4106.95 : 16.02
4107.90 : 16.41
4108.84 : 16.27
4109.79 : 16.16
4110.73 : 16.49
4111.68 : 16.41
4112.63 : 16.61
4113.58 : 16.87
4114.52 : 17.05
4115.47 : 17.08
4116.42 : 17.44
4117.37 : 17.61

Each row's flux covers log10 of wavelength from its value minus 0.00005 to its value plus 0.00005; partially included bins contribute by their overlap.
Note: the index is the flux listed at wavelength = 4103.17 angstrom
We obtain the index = 11.68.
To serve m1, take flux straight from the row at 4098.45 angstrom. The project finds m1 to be 14.74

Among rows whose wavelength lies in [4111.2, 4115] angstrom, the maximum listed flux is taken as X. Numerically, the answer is 17.05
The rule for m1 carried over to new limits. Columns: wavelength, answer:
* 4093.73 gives 16.19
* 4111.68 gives 16.41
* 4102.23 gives 9.086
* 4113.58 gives 16.87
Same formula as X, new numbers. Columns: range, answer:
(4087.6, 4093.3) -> 17.27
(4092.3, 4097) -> 16.76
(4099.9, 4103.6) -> 12.29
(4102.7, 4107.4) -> 16.02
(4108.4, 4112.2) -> 16.49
